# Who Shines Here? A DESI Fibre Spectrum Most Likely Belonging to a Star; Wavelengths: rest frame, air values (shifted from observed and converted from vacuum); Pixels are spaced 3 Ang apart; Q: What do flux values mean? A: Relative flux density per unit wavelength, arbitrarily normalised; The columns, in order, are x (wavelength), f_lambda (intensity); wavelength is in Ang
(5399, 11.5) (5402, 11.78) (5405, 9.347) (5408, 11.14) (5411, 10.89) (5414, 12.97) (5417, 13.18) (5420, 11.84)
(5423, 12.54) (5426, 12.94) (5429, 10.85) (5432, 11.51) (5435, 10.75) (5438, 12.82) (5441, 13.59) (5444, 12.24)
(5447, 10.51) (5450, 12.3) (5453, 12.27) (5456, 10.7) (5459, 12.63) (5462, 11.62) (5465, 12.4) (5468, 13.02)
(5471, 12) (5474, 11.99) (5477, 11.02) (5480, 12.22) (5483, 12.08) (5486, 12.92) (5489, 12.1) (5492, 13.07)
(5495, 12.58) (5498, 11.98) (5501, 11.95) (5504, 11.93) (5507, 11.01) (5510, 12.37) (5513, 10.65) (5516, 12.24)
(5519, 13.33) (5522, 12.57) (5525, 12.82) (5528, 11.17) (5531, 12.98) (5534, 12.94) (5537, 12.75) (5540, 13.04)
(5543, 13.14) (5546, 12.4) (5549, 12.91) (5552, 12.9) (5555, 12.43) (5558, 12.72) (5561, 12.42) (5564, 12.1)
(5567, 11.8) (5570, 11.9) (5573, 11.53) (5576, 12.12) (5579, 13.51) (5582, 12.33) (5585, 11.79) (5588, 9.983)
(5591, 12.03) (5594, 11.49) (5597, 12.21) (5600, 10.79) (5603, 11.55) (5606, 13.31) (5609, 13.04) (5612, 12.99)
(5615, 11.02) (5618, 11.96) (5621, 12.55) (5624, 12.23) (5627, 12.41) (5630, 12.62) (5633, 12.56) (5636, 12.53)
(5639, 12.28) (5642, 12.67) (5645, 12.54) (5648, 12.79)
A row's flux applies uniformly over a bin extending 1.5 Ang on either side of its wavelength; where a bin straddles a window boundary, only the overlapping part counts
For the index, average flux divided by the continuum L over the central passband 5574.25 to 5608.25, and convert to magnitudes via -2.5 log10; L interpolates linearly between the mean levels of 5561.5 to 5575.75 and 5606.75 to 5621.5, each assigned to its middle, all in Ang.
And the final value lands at 0.02 mag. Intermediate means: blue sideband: 11.9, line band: 11.9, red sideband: 12.3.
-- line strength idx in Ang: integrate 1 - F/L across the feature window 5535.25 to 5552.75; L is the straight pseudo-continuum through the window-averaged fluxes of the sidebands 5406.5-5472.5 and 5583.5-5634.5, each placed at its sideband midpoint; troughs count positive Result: -1.2 Ang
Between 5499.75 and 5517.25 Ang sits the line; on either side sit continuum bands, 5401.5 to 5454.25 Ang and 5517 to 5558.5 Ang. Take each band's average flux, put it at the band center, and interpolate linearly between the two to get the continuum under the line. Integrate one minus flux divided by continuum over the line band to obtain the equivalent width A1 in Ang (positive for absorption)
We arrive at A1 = 1.13 Ang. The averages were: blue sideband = 11.9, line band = 11.7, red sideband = 12.7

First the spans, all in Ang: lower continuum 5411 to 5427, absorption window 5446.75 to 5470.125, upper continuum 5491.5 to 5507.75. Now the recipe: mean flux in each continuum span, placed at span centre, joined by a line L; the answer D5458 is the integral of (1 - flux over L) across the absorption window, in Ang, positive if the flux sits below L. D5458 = 0.6 Ang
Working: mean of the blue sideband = 12.5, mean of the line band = 12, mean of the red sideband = 12.1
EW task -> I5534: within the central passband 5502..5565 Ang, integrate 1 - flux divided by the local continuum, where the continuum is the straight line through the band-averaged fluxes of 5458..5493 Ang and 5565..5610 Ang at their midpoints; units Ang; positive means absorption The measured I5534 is -1.7 Ang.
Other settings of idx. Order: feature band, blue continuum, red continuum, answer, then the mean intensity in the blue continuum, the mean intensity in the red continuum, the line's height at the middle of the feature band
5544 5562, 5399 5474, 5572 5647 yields -0.84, 11.9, 12.2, 12.1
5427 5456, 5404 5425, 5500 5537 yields 0.15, 11.8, 12.2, 11.9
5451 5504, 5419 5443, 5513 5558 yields 0.83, 12.1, 12.6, 12.3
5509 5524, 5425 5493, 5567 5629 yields -0.25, 12.1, 12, 12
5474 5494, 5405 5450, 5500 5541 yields -0.17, 11.9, 12.3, 12.1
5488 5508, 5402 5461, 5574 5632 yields -0.29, 11.8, 12.1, 11.9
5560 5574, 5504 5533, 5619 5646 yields 0.38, 12.1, 12.5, 12.3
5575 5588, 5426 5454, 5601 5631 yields 0.09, 11.9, 12.3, 12.3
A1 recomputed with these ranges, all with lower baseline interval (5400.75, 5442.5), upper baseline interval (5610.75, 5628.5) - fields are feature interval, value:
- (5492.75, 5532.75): -0.4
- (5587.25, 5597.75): 0.6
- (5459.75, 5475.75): -0.4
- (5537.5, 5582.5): -1.5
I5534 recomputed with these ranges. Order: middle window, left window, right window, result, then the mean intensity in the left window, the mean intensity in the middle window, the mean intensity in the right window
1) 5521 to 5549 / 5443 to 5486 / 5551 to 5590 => -1.40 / 12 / 12.7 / 12.1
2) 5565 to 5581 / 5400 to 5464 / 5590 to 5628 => -0.15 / 11.8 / 12.2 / 12.1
